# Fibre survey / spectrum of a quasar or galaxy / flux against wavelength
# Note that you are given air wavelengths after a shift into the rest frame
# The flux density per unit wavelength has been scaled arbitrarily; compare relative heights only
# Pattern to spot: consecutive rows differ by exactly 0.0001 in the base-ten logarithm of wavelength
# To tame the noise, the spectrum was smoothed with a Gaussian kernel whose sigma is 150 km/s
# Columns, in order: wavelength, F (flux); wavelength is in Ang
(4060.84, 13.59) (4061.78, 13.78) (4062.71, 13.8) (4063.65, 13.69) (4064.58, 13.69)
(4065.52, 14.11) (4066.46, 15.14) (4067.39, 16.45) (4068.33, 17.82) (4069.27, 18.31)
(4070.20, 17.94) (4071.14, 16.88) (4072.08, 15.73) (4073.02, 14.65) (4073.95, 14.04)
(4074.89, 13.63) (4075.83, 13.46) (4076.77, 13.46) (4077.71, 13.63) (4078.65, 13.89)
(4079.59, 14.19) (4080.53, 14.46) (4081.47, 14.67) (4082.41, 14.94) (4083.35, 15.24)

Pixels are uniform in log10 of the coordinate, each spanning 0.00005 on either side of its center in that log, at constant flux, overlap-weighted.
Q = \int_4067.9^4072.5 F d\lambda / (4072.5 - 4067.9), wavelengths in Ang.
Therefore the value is 17.3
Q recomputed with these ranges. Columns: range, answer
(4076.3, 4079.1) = 13.6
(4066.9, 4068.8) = 17.1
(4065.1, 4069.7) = 16.4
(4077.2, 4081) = 14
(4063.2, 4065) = 13.7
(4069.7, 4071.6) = 17.5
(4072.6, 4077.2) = 13.9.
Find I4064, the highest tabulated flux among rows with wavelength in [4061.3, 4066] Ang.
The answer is 14.11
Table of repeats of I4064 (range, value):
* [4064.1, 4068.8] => 17.82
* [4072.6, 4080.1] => 14.65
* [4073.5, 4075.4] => 14.04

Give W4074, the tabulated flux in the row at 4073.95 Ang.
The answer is 14.04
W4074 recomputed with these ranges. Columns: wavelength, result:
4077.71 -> 13.63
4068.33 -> 17.82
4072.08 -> 15.73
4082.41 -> 14.94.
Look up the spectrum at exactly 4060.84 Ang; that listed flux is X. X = 13.59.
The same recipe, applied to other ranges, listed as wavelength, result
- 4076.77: 13.46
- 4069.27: 18.31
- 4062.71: 13.8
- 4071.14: 16.88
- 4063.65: 13.69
